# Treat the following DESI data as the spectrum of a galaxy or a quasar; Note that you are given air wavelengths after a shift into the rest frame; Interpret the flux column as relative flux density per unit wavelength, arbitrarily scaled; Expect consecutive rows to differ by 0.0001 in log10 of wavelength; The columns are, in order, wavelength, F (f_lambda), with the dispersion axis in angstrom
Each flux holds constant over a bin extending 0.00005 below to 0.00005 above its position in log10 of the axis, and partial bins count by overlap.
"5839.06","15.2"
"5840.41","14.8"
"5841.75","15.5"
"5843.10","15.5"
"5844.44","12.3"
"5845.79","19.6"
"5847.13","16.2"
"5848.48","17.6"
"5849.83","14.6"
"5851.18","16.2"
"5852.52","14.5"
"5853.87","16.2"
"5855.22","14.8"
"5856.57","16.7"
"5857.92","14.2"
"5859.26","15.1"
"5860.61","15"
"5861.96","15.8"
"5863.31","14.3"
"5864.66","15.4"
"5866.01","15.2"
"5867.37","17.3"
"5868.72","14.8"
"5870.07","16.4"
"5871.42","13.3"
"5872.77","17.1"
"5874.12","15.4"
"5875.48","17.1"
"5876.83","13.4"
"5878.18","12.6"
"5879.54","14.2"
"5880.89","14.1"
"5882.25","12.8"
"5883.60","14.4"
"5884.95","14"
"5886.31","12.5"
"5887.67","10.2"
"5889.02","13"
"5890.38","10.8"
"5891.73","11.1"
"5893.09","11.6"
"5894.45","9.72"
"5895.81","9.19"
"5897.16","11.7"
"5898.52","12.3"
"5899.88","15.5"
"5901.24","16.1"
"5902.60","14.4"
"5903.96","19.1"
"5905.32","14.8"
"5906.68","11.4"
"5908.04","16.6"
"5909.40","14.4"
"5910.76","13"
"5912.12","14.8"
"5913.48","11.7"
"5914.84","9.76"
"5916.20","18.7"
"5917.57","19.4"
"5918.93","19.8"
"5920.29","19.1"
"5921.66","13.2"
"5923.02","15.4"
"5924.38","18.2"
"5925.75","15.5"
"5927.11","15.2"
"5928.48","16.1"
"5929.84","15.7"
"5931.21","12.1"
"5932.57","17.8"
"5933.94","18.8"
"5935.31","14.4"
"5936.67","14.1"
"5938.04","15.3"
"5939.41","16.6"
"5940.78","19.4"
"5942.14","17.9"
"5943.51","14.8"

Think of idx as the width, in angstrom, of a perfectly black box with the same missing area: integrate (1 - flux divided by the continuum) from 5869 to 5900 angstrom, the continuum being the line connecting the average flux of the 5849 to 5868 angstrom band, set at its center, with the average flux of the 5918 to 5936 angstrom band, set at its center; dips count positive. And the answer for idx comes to 5.1 angstrom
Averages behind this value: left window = 15.4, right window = 16.3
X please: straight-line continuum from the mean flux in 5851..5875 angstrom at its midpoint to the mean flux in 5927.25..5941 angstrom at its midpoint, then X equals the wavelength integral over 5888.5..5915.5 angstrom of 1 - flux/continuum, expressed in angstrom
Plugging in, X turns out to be 4.5 angstrom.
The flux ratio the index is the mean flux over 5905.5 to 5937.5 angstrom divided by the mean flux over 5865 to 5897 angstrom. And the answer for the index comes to 1.1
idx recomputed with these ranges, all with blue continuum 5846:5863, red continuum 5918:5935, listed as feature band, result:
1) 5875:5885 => 1.2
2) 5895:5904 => 1.4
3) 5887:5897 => 3.2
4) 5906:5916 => 1.8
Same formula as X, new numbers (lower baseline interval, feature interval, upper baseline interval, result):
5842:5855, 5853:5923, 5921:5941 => 6.2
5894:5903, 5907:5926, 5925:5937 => -1.7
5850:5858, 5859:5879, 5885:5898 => -2.1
